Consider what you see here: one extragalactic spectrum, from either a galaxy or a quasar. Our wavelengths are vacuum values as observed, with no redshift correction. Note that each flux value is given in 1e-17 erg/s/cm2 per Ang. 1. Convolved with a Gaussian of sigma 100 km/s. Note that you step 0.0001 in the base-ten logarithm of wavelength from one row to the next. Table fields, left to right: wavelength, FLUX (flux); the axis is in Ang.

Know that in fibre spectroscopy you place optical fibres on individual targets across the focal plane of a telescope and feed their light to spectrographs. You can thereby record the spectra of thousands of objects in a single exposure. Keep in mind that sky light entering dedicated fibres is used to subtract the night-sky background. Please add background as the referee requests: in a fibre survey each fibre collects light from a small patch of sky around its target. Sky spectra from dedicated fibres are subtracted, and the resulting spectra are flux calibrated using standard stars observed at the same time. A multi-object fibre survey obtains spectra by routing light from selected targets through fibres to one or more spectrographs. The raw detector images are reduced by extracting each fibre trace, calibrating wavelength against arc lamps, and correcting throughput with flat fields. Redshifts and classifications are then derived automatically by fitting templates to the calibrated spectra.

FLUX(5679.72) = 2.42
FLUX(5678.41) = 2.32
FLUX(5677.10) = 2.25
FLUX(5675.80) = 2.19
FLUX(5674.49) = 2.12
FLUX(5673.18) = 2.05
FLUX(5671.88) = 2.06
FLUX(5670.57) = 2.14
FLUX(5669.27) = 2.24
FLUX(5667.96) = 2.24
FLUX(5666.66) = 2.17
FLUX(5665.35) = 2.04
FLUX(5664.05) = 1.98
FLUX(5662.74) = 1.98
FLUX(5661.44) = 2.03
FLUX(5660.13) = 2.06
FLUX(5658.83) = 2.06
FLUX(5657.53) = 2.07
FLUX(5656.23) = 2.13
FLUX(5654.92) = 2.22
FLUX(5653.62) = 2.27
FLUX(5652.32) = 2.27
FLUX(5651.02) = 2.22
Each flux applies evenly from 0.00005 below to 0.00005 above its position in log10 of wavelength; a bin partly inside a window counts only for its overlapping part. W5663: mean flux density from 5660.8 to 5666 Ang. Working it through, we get 2.01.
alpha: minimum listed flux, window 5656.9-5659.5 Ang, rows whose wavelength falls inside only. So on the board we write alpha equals 2.06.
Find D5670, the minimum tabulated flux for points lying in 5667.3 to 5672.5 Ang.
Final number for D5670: 2.06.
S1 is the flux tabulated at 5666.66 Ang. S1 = 2.17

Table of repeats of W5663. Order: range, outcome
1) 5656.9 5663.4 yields 2.04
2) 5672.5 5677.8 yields 2.15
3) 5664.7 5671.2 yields 2.17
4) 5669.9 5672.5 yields 2.1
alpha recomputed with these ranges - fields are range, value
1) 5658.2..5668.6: 1.98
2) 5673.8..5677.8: 2.12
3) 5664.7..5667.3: 2.04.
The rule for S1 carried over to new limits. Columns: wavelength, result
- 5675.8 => 2.19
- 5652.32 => 2.27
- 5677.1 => 2.25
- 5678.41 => 2.32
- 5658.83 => 2.06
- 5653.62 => 2.27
